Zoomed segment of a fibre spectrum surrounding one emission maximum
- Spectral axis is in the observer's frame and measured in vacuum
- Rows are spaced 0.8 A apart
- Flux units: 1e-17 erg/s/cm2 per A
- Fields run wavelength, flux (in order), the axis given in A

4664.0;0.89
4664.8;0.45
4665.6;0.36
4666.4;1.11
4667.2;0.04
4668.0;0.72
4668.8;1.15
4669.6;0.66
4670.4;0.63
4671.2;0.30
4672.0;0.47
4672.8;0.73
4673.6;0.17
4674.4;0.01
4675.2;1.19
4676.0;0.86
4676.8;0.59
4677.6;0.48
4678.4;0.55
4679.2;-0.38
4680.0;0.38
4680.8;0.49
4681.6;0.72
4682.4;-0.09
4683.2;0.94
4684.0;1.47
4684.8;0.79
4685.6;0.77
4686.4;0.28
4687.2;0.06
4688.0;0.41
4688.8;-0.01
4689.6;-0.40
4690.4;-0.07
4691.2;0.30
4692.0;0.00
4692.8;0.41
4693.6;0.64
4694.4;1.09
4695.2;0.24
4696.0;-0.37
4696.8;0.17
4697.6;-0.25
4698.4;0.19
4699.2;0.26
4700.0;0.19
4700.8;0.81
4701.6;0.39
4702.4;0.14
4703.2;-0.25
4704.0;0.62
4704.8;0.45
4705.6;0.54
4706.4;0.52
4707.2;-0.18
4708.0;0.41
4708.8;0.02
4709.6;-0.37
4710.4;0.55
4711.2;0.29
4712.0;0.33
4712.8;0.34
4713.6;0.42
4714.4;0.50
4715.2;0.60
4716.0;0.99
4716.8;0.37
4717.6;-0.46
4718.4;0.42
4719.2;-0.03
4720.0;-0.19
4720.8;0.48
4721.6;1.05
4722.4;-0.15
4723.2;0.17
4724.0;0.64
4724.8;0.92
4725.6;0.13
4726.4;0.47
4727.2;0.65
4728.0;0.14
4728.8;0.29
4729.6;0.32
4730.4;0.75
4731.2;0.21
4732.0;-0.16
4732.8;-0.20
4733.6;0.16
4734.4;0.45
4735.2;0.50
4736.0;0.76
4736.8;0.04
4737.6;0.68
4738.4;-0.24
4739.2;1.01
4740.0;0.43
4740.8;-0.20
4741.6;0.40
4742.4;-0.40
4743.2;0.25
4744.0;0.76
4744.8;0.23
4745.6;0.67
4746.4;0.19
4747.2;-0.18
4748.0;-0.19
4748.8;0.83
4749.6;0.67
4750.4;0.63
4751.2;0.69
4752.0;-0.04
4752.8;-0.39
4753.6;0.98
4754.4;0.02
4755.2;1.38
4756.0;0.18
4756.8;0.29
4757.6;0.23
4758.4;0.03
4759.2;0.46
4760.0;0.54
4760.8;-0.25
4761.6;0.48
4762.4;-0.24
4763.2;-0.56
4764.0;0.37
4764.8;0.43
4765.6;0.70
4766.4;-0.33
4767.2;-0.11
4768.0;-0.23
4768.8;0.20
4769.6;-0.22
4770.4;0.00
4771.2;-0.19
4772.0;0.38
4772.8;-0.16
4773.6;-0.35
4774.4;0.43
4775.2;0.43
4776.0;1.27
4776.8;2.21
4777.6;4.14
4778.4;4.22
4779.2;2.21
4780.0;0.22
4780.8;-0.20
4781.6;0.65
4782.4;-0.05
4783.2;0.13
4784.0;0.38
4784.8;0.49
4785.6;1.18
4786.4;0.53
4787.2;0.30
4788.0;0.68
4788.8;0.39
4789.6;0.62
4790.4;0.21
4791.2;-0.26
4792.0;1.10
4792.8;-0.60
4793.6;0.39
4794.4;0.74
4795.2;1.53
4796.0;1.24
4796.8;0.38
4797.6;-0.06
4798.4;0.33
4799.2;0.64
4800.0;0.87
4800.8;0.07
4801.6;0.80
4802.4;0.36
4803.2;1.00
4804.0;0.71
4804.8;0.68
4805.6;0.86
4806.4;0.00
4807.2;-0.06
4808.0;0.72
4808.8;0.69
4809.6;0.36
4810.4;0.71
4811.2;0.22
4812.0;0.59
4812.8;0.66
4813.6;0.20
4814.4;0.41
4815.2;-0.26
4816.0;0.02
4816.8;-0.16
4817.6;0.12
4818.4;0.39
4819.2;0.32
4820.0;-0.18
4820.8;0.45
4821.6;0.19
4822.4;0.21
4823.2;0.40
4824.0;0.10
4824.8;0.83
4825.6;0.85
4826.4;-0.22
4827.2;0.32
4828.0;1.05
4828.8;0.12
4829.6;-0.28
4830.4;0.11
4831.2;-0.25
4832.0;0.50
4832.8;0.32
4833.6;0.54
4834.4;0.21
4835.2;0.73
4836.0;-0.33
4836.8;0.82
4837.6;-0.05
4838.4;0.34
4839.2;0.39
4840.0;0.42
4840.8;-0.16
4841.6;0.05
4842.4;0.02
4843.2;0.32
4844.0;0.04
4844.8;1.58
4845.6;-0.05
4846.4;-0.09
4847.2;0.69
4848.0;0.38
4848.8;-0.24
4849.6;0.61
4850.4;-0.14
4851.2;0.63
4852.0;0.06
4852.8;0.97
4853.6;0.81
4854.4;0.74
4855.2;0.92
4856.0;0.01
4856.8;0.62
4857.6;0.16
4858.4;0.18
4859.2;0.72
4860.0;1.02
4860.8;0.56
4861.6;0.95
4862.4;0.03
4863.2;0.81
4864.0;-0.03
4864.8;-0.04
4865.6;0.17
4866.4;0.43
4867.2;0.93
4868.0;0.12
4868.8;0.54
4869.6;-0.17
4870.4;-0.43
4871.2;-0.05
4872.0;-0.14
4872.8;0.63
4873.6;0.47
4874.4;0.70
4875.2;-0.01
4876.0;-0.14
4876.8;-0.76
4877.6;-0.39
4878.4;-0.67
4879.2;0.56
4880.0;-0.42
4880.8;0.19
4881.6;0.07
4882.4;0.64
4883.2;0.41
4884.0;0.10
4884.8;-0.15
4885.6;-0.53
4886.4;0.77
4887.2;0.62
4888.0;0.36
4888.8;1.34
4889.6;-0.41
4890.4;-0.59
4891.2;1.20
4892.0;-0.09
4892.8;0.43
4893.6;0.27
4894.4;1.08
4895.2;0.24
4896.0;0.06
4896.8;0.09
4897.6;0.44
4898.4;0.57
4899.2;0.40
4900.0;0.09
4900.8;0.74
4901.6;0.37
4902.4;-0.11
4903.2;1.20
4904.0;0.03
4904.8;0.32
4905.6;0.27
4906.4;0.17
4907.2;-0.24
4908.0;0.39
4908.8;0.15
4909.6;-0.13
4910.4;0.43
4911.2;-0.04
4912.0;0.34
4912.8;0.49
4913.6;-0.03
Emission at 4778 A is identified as Hgamma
